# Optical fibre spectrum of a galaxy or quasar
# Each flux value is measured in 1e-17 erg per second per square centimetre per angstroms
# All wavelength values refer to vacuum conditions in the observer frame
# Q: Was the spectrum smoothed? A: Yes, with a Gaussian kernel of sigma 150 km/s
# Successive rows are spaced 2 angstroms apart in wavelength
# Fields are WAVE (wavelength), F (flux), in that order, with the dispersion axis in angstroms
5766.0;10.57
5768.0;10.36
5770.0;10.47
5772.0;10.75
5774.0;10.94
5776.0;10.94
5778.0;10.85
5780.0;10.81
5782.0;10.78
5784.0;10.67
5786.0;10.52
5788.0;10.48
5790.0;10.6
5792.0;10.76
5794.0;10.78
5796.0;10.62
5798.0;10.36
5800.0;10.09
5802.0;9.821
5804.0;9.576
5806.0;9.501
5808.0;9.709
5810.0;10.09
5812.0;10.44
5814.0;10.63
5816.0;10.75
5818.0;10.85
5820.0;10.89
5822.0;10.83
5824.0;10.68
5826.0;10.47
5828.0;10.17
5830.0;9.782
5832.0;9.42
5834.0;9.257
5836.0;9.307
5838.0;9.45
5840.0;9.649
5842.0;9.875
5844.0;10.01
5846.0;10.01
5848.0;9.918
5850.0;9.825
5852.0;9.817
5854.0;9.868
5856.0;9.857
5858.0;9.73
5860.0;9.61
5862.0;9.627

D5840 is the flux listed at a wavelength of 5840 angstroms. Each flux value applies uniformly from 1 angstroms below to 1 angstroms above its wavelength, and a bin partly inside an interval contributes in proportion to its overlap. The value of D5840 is 9.649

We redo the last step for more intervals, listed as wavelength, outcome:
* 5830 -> 9.782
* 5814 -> 10.63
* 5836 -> 9.307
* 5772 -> 10.75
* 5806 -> 9.501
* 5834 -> 9.257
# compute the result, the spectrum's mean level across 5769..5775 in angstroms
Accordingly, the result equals 10.7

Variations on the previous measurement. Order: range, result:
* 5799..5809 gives 9.74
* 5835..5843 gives 9.57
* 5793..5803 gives 10.3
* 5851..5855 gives 9.84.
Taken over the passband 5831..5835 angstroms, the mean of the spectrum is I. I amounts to 9.34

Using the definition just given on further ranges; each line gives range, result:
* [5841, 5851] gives 9.93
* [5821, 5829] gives 10.5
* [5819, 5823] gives 10.9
